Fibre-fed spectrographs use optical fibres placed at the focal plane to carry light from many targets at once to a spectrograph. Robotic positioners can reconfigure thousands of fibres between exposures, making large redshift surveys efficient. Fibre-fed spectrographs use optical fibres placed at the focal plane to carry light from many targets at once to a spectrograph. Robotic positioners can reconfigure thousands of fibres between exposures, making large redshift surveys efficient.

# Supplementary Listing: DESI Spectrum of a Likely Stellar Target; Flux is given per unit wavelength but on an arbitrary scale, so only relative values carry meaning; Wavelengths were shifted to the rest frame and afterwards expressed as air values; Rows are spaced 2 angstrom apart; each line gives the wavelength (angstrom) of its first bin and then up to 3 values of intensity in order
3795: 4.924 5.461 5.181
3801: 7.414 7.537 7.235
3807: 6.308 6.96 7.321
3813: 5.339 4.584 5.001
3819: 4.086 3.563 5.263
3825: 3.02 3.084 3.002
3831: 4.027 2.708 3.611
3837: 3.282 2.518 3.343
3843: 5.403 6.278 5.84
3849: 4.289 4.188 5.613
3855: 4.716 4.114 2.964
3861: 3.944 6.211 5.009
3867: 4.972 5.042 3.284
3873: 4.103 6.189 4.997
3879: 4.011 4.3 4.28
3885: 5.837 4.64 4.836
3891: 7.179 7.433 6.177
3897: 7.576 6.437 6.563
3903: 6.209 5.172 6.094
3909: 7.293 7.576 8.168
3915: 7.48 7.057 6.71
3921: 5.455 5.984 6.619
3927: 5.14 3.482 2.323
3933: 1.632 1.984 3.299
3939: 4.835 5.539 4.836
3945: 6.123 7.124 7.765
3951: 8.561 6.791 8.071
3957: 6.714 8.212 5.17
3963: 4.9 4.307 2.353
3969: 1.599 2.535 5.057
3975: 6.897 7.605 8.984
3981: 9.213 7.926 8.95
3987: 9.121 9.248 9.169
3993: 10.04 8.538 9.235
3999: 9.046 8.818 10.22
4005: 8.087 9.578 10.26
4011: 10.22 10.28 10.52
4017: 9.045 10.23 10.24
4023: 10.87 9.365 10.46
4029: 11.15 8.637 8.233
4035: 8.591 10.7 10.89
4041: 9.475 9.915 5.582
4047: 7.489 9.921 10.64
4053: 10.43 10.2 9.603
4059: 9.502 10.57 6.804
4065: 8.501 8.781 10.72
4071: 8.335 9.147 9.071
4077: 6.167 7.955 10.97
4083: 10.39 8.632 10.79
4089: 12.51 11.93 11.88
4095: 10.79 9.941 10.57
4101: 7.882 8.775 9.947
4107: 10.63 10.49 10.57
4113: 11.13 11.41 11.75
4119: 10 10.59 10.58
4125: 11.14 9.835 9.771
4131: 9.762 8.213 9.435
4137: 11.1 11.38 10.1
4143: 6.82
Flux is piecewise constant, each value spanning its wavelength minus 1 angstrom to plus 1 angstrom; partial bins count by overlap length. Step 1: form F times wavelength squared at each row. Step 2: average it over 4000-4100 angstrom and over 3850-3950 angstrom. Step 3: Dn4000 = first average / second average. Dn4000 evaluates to 1.9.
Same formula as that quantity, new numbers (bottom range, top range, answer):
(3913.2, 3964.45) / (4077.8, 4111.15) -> 1.94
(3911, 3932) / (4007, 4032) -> 1.79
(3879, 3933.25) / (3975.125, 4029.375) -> 1.69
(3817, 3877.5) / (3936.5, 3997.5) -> 1.67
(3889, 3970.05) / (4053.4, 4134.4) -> 1.86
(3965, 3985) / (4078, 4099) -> 1.90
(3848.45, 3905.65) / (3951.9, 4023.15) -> 1.63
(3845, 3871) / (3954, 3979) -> 1.21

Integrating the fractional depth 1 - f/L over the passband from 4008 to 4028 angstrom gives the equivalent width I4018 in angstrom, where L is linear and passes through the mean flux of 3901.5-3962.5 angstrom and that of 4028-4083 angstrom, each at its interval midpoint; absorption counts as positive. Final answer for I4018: -4.7 angstrom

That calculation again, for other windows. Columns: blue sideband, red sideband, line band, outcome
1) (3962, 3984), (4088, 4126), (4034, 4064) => -3.23 angstrom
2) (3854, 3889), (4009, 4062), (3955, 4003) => 5.06 angstrom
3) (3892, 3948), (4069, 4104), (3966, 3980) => 4.08 angstrom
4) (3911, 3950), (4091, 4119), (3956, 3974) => 5.14 angstrom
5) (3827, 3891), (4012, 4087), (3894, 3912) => -3.09 angstrom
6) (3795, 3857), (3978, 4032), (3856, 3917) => 8.15 angstrom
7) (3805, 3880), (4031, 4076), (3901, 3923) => -2.06 angstrom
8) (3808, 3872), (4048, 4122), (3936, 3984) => 7.59 angstrom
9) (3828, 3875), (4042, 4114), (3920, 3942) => 6.98 angstrom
